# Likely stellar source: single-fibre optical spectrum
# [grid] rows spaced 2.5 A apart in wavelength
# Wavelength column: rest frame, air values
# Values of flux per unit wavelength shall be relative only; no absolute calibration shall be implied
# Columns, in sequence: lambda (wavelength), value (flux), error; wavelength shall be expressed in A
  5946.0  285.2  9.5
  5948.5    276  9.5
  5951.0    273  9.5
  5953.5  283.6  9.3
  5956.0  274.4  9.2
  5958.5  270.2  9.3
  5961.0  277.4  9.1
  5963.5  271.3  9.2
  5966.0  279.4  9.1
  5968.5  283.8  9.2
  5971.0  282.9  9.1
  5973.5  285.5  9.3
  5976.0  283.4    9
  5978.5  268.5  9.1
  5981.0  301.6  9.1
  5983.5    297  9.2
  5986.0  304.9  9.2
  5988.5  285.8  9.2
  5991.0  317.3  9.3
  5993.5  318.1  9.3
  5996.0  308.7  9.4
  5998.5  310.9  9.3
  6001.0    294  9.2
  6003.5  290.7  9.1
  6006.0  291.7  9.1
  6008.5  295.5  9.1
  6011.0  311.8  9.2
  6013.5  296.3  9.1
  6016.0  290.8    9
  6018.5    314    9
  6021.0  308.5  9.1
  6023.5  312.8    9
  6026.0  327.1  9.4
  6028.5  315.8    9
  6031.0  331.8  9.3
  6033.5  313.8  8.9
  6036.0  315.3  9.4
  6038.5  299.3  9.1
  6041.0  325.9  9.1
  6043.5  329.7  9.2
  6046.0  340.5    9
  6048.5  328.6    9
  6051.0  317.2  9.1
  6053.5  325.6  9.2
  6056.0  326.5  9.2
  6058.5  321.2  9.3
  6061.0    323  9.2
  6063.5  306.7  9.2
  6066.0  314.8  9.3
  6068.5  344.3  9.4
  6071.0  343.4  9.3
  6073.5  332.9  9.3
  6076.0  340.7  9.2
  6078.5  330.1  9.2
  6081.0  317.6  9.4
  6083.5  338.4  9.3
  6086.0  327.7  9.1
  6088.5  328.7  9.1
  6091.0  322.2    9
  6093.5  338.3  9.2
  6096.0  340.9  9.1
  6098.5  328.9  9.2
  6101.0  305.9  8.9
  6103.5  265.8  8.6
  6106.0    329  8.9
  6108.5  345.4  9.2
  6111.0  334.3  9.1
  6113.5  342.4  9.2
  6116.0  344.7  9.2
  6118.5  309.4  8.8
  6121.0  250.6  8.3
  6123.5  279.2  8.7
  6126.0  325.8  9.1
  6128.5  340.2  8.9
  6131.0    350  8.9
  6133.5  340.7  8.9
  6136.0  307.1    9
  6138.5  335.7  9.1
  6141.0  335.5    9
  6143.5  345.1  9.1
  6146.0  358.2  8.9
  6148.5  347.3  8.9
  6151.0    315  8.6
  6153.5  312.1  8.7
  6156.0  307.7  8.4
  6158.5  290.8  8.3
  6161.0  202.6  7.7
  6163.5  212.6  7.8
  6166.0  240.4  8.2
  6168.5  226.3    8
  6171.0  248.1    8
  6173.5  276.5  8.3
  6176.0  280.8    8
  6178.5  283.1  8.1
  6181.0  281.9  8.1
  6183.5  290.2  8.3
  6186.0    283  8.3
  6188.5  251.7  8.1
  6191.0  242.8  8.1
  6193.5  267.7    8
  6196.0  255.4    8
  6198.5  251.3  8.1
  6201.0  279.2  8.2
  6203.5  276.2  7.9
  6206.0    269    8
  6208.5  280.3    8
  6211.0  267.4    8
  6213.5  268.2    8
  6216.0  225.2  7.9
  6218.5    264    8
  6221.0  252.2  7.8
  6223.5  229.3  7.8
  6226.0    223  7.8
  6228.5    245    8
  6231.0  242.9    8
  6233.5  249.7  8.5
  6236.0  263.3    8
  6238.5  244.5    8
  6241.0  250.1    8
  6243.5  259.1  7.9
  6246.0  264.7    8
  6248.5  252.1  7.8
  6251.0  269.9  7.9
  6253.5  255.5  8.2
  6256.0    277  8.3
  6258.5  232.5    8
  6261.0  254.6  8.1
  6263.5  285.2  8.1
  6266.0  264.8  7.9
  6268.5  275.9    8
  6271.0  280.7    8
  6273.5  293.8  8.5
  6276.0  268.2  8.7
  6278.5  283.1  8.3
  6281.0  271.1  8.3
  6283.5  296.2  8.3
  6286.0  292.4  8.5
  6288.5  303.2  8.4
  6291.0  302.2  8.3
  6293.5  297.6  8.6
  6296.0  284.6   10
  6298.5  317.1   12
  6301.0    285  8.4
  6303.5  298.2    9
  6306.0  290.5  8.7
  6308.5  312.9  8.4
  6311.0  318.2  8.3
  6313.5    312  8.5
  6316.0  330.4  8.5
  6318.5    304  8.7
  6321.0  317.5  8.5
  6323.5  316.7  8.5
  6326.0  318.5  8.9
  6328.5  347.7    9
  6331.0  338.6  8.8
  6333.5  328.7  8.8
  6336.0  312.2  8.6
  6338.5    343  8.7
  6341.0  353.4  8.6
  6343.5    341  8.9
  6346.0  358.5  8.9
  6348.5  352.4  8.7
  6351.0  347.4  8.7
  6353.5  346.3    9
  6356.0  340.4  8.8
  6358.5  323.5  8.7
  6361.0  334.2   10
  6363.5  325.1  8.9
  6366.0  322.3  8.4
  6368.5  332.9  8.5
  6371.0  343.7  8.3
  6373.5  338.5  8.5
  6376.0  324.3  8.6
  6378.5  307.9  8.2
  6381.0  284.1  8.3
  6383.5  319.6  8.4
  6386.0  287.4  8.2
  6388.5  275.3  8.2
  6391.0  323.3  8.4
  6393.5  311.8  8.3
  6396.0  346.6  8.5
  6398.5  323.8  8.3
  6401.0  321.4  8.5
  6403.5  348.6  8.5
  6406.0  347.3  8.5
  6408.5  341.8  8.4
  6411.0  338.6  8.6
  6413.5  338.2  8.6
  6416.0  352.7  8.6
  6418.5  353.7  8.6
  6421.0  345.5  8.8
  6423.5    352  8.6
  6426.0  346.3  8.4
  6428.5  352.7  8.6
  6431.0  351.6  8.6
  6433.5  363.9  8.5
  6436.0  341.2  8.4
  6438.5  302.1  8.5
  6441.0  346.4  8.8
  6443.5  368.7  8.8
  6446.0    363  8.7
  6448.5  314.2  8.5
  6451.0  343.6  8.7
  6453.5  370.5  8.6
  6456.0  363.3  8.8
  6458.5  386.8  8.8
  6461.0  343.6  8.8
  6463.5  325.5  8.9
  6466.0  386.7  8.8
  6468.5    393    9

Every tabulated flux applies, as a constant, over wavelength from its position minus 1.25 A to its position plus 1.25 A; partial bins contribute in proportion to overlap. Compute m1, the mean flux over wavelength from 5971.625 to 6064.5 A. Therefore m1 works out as 309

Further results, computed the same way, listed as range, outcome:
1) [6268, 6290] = 285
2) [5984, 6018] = 301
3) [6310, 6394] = 326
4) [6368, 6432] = 331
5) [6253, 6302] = 281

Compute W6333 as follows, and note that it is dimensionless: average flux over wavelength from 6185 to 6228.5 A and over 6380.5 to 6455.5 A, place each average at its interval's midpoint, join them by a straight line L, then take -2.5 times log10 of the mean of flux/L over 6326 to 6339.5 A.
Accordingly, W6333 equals -0.09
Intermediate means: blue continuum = 257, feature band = 332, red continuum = 337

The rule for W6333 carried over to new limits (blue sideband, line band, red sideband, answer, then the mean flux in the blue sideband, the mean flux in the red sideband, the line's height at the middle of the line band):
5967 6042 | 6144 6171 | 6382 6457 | 0.12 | 303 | 338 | 316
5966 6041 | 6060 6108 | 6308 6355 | -0.06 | 302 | 332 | 309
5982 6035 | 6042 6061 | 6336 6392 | -0.06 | 307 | 328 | 309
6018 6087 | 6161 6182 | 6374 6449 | 0.28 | 324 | 333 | 327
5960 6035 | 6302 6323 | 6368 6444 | 0.05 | 299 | 333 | 325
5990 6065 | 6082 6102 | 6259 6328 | -0.07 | 314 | 295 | 309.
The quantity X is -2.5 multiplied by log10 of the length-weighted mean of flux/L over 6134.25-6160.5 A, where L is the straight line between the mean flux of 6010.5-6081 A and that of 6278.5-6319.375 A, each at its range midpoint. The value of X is -0.03 mag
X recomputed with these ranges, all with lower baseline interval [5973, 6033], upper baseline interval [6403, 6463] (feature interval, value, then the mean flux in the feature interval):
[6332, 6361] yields 0.00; 340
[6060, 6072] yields -0.06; 326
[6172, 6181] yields 0.15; 279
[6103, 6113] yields -0.03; 324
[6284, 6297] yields 0.13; 296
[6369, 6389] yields 0.10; 312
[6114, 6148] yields -0.03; 326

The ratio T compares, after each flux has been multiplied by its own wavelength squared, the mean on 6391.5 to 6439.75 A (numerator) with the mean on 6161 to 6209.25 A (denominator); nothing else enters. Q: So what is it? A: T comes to 1.40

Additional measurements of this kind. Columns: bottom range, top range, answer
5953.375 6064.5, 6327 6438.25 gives 1.24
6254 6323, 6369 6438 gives 1.19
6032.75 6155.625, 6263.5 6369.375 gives 1.04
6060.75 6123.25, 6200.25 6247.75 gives 0.82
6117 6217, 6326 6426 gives 1.25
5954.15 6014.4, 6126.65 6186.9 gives 1.08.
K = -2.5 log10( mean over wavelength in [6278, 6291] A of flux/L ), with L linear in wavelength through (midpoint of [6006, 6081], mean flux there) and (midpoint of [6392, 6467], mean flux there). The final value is 0.16 mag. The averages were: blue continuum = 320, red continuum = 346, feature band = 291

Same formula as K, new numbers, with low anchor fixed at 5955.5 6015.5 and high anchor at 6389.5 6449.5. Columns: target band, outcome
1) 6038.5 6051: -0.097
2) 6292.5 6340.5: 0.049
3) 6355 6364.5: 0.012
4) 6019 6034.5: -0.076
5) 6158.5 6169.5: 0.340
